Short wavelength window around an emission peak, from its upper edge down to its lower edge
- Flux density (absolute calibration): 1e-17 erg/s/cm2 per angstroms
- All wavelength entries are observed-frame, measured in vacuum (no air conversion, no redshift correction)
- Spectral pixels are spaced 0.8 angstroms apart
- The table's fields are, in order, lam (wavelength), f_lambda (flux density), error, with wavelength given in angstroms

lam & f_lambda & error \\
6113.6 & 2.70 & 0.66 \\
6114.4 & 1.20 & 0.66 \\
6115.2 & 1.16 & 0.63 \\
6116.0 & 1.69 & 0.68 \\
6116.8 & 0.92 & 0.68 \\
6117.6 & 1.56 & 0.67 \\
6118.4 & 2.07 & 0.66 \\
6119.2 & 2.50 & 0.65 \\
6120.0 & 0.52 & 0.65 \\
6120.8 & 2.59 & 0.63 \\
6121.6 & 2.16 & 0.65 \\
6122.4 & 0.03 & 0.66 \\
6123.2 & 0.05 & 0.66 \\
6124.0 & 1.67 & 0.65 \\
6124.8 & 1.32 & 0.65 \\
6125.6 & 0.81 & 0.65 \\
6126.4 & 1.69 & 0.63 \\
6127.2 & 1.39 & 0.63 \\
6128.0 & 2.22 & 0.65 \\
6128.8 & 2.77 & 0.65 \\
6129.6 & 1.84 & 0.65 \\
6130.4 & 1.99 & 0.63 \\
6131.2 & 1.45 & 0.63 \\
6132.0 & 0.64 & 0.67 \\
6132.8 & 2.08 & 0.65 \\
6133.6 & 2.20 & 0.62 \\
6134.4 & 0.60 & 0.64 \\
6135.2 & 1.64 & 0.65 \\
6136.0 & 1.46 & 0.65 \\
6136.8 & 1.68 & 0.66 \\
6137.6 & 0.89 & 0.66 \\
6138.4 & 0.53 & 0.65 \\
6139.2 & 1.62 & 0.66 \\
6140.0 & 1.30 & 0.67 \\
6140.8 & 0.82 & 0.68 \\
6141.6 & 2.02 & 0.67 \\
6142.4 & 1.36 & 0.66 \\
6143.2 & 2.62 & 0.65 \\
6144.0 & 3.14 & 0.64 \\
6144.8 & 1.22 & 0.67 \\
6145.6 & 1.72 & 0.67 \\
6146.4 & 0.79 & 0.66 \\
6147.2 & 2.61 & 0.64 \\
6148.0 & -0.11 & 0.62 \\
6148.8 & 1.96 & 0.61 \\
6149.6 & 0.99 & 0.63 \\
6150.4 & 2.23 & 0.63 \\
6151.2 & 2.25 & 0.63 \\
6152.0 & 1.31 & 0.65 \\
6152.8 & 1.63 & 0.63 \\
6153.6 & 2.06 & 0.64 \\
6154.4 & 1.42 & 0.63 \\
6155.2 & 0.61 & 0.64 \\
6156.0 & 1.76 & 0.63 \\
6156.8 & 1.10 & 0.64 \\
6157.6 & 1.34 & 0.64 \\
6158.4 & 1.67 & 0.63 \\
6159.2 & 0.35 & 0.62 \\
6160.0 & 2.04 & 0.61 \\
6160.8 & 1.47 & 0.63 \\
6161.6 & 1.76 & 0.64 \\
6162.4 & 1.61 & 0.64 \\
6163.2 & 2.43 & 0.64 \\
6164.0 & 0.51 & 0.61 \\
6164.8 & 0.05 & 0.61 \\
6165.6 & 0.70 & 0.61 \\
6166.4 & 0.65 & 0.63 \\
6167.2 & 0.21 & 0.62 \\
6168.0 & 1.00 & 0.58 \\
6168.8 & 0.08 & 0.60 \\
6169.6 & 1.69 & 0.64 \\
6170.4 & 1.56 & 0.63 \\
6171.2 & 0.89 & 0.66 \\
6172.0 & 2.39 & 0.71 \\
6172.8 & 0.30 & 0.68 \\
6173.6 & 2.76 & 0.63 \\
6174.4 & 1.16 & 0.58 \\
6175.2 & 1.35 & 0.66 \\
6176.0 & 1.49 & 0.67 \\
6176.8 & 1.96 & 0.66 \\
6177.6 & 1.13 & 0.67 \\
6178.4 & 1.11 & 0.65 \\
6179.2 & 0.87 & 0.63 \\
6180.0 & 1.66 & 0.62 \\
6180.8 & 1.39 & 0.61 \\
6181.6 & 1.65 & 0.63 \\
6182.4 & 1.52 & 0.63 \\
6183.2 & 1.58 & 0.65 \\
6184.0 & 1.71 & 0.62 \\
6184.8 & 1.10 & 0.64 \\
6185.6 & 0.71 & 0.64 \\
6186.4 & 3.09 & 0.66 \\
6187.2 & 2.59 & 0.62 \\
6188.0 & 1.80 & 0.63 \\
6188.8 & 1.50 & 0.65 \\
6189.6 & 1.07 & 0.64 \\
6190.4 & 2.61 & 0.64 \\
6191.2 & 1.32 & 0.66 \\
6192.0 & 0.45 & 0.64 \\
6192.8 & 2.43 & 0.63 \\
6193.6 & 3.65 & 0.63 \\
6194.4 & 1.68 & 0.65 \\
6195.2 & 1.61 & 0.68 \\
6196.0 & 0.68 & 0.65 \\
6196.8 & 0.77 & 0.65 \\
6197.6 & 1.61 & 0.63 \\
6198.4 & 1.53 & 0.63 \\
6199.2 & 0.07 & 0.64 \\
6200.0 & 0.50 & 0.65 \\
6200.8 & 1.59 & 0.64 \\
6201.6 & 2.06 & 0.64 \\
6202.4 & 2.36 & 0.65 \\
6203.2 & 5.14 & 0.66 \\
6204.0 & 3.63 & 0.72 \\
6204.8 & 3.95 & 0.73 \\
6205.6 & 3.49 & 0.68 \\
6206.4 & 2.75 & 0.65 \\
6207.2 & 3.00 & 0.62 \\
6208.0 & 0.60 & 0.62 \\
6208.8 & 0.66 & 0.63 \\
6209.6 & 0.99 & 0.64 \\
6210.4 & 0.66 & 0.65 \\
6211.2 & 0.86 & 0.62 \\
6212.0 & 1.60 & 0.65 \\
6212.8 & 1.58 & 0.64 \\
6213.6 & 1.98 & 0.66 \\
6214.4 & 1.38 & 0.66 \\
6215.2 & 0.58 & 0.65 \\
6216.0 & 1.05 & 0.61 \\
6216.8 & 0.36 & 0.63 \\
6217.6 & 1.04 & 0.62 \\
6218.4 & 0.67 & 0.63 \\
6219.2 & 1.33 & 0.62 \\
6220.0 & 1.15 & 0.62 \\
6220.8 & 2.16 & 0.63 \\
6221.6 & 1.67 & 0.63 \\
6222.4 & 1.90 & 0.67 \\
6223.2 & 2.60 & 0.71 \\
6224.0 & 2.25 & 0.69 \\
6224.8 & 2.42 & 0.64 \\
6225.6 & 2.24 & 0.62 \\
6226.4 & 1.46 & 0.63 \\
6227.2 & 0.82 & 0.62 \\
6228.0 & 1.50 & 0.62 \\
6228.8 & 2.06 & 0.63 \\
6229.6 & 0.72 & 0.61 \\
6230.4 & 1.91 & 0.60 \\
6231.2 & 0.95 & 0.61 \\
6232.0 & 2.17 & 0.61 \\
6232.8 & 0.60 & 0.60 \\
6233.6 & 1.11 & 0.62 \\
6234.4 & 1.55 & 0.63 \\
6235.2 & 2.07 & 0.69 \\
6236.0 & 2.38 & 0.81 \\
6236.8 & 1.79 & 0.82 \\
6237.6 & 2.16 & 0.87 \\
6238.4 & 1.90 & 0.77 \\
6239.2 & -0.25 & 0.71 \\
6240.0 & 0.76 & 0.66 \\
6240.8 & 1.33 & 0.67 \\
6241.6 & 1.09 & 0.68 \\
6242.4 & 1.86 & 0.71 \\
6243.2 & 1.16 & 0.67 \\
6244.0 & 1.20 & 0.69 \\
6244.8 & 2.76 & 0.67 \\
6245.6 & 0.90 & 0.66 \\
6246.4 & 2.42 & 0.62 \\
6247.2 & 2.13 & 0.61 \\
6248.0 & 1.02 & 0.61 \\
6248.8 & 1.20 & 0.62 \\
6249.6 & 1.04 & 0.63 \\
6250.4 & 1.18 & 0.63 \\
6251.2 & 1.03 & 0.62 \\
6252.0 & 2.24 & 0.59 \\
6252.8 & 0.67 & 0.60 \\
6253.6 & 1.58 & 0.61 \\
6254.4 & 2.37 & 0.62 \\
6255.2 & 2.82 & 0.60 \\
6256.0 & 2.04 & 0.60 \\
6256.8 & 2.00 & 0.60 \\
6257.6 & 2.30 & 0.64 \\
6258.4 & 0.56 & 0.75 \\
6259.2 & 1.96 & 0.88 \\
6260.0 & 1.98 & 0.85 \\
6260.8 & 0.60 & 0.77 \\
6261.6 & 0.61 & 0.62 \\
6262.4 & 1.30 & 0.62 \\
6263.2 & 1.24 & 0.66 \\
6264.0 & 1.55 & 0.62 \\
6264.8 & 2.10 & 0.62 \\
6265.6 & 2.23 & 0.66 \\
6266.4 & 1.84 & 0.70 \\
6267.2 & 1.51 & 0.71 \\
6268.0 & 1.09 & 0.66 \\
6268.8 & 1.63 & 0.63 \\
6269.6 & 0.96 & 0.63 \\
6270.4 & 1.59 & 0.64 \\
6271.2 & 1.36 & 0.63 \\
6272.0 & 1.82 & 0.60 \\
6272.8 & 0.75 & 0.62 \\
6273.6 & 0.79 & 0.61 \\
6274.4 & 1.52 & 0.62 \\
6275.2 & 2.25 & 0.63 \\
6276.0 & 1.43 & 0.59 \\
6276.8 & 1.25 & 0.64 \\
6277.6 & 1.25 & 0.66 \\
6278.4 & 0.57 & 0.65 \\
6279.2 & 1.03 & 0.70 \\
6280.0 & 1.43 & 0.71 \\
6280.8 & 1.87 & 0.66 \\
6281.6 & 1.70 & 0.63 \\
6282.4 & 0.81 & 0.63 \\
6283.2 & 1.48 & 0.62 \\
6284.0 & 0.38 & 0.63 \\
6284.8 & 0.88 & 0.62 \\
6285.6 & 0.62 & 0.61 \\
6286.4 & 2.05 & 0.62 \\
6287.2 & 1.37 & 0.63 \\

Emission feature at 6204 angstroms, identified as H-beta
